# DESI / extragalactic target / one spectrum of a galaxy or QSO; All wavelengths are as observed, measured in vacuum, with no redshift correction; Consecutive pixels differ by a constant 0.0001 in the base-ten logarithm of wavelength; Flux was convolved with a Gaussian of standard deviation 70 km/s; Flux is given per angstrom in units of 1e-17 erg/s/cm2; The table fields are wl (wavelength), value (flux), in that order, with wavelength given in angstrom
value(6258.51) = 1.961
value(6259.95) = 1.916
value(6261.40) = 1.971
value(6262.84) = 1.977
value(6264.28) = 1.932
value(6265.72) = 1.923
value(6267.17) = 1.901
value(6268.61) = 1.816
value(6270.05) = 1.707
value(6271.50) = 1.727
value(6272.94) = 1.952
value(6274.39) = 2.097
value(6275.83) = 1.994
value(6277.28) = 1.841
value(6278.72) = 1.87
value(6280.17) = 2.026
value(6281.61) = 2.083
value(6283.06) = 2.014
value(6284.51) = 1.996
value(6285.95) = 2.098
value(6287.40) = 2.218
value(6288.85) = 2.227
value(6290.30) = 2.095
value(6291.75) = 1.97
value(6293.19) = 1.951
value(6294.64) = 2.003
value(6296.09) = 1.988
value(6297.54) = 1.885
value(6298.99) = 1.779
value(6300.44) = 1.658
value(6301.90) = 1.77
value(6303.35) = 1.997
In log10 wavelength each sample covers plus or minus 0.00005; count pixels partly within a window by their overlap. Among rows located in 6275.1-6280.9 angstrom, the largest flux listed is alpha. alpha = 2.026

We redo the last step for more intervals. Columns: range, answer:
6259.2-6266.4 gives 1.977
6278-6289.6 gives 2.227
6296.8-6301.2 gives 1.885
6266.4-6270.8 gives 1.901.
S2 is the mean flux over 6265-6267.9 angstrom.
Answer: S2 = 1.91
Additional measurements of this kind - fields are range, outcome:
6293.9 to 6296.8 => 1.99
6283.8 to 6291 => 2.13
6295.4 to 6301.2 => 1.82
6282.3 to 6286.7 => 2.04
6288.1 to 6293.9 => 2.06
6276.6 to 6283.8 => 1.97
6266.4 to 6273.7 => 1.82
